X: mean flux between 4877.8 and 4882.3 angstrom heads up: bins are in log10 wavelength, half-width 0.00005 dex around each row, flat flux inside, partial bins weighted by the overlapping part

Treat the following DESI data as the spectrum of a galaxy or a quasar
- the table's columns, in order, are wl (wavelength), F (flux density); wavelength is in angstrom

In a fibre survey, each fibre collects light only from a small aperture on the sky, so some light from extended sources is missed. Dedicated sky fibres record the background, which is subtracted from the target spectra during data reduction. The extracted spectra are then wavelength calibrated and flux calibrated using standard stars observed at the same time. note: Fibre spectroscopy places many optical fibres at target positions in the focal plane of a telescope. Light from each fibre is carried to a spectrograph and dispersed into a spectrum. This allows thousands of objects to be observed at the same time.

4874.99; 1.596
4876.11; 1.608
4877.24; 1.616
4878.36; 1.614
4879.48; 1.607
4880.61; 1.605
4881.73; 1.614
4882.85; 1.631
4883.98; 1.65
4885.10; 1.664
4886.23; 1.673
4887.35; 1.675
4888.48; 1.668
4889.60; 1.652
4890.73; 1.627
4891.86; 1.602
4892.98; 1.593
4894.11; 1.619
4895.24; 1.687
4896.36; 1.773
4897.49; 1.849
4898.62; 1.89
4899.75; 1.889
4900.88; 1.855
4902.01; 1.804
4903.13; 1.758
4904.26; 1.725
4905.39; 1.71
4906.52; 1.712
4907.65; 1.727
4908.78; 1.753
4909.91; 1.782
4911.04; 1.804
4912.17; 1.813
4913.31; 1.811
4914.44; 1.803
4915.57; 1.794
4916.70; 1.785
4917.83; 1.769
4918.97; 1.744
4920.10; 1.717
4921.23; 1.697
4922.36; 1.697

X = 1.61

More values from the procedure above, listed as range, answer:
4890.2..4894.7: 1.61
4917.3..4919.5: 1.75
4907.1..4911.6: 1.77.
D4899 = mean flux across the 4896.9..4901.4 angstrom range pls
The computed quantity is 1.87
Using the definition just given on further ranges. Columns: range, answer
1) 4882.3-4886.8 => 1.65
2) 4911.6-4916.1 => 1.8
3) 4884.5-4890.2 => 1.67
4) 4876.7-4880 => 1.62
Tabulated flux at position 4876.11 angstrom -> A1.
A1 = 1.608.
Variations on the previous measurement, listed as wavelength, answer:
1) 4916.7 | 1.785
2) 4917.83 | 1.769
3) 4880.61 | 1.605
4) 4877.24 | 1.616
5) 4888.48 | 1.668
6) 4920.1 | 1.717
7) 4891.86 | 1.602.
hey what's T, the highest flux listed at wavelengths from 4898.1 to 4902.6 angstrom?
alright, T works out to 1.89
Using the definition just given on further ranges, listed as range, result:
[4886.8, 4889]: 1.675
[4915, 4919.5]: 1.794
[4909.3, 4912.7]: 1.813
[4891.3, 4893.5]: 1.602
